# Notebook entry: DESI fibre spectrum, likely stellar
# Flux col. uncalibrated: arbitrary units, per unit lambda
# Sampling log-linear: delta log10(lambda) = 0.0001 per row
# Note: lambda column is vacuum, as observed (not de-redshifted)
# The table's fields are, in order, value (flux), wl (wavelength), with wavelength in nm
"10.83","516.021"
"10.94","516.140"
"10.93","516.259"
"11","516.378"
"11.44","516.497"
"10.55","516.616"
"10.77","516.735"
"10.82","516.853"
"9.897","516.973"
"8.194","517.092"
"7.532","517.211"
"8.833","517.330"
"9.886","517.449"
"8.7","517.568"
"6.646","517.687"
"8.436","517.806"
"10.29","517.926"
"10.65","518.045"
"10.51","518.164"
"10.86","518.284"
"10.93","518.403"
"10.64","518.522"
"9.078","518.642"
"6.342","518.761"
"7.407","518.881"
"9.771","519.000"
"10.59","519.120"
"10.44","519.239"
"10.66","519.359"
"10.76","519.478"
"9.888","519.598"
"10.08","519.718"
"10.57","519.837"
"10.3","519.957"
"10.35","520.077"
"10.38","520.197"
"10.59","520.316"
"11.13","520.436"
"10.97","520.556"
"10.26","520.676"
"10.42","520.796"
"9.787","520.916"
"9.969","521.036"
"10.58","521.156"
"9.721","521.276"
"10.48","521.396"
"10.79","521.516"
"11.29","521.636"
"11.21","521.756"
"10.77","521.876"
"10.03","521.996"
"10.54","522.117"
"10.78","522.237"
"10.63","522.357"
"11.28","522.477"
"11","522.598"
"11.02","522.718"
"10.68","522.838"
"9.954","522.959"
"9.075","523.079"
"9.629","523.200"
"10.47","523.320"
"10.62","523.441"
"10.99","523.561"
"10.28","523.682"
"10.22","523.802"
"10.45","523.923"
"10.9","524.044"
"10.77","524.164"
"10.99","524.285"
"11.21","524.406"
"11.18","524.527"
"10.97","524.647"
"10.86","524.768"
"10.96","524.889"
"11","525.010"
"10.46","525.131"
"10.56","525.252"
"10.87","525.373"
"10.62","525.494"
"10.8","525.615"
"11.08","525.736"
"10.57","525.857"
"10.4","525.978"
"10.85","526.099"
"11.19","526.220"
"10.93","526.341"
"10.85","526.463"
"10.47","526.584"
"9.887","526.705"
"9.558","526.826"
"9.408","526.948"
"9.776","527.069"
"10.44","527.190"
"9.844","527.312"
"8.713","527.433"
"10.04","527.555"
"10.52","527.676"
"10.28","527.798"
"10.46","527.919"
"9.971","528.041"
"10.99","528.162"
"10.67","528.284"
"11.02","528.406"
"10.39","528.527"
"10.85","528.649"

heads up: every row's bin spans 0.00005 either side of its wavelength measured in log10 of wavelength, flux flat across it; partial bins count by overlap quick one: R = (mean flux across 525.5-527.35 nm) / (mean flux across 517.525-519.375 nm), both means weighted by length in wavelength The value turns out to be 1.1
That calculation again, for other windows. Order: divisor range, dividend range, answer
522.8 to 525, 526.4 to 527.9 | 0.95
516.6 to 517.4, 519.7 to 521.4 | 1.10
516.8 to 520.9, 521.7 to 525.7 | 1.09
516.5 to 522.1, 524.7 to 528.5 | 1.05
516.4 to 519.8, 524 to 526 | 1.12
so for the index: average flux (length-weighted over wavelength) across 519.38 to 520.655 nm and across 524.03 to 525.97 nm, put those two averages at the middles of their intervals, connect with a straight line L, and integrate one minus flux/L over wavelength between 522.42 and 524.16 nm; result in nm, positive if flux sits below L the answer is 0.04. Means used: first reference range 10.5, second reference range 10.9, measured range 10.5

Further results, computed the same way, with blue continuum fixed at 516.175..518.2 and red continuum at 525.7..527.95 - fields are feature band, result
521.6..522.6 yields -0.08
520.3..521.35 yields -0.05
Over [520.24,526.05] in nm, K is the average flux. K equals 10.6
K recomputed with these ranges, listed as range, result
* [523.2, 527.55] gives 10.5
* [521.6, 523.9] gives 10.5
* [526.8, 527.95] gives 9.9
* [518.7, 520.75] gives 10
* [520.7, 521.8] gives 10.5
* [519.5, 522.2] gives 10.5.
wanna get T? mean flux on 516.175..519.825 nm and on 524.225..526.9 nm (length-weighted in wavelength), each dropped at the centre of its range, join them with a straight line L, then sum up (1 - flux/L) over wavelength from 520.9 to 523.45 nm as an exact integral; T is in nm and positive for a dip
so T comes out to -0.04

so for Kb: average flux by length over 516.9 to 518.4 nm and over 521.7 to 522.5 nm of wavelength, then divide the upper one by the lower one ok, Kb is 1.16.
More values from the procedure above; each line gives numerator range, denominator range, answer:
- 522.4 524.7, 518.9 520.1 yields 1.04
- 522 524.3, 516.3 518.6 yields 1.07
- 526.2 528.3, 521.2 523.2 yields 0.97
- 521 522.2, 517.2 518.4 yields 1.12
